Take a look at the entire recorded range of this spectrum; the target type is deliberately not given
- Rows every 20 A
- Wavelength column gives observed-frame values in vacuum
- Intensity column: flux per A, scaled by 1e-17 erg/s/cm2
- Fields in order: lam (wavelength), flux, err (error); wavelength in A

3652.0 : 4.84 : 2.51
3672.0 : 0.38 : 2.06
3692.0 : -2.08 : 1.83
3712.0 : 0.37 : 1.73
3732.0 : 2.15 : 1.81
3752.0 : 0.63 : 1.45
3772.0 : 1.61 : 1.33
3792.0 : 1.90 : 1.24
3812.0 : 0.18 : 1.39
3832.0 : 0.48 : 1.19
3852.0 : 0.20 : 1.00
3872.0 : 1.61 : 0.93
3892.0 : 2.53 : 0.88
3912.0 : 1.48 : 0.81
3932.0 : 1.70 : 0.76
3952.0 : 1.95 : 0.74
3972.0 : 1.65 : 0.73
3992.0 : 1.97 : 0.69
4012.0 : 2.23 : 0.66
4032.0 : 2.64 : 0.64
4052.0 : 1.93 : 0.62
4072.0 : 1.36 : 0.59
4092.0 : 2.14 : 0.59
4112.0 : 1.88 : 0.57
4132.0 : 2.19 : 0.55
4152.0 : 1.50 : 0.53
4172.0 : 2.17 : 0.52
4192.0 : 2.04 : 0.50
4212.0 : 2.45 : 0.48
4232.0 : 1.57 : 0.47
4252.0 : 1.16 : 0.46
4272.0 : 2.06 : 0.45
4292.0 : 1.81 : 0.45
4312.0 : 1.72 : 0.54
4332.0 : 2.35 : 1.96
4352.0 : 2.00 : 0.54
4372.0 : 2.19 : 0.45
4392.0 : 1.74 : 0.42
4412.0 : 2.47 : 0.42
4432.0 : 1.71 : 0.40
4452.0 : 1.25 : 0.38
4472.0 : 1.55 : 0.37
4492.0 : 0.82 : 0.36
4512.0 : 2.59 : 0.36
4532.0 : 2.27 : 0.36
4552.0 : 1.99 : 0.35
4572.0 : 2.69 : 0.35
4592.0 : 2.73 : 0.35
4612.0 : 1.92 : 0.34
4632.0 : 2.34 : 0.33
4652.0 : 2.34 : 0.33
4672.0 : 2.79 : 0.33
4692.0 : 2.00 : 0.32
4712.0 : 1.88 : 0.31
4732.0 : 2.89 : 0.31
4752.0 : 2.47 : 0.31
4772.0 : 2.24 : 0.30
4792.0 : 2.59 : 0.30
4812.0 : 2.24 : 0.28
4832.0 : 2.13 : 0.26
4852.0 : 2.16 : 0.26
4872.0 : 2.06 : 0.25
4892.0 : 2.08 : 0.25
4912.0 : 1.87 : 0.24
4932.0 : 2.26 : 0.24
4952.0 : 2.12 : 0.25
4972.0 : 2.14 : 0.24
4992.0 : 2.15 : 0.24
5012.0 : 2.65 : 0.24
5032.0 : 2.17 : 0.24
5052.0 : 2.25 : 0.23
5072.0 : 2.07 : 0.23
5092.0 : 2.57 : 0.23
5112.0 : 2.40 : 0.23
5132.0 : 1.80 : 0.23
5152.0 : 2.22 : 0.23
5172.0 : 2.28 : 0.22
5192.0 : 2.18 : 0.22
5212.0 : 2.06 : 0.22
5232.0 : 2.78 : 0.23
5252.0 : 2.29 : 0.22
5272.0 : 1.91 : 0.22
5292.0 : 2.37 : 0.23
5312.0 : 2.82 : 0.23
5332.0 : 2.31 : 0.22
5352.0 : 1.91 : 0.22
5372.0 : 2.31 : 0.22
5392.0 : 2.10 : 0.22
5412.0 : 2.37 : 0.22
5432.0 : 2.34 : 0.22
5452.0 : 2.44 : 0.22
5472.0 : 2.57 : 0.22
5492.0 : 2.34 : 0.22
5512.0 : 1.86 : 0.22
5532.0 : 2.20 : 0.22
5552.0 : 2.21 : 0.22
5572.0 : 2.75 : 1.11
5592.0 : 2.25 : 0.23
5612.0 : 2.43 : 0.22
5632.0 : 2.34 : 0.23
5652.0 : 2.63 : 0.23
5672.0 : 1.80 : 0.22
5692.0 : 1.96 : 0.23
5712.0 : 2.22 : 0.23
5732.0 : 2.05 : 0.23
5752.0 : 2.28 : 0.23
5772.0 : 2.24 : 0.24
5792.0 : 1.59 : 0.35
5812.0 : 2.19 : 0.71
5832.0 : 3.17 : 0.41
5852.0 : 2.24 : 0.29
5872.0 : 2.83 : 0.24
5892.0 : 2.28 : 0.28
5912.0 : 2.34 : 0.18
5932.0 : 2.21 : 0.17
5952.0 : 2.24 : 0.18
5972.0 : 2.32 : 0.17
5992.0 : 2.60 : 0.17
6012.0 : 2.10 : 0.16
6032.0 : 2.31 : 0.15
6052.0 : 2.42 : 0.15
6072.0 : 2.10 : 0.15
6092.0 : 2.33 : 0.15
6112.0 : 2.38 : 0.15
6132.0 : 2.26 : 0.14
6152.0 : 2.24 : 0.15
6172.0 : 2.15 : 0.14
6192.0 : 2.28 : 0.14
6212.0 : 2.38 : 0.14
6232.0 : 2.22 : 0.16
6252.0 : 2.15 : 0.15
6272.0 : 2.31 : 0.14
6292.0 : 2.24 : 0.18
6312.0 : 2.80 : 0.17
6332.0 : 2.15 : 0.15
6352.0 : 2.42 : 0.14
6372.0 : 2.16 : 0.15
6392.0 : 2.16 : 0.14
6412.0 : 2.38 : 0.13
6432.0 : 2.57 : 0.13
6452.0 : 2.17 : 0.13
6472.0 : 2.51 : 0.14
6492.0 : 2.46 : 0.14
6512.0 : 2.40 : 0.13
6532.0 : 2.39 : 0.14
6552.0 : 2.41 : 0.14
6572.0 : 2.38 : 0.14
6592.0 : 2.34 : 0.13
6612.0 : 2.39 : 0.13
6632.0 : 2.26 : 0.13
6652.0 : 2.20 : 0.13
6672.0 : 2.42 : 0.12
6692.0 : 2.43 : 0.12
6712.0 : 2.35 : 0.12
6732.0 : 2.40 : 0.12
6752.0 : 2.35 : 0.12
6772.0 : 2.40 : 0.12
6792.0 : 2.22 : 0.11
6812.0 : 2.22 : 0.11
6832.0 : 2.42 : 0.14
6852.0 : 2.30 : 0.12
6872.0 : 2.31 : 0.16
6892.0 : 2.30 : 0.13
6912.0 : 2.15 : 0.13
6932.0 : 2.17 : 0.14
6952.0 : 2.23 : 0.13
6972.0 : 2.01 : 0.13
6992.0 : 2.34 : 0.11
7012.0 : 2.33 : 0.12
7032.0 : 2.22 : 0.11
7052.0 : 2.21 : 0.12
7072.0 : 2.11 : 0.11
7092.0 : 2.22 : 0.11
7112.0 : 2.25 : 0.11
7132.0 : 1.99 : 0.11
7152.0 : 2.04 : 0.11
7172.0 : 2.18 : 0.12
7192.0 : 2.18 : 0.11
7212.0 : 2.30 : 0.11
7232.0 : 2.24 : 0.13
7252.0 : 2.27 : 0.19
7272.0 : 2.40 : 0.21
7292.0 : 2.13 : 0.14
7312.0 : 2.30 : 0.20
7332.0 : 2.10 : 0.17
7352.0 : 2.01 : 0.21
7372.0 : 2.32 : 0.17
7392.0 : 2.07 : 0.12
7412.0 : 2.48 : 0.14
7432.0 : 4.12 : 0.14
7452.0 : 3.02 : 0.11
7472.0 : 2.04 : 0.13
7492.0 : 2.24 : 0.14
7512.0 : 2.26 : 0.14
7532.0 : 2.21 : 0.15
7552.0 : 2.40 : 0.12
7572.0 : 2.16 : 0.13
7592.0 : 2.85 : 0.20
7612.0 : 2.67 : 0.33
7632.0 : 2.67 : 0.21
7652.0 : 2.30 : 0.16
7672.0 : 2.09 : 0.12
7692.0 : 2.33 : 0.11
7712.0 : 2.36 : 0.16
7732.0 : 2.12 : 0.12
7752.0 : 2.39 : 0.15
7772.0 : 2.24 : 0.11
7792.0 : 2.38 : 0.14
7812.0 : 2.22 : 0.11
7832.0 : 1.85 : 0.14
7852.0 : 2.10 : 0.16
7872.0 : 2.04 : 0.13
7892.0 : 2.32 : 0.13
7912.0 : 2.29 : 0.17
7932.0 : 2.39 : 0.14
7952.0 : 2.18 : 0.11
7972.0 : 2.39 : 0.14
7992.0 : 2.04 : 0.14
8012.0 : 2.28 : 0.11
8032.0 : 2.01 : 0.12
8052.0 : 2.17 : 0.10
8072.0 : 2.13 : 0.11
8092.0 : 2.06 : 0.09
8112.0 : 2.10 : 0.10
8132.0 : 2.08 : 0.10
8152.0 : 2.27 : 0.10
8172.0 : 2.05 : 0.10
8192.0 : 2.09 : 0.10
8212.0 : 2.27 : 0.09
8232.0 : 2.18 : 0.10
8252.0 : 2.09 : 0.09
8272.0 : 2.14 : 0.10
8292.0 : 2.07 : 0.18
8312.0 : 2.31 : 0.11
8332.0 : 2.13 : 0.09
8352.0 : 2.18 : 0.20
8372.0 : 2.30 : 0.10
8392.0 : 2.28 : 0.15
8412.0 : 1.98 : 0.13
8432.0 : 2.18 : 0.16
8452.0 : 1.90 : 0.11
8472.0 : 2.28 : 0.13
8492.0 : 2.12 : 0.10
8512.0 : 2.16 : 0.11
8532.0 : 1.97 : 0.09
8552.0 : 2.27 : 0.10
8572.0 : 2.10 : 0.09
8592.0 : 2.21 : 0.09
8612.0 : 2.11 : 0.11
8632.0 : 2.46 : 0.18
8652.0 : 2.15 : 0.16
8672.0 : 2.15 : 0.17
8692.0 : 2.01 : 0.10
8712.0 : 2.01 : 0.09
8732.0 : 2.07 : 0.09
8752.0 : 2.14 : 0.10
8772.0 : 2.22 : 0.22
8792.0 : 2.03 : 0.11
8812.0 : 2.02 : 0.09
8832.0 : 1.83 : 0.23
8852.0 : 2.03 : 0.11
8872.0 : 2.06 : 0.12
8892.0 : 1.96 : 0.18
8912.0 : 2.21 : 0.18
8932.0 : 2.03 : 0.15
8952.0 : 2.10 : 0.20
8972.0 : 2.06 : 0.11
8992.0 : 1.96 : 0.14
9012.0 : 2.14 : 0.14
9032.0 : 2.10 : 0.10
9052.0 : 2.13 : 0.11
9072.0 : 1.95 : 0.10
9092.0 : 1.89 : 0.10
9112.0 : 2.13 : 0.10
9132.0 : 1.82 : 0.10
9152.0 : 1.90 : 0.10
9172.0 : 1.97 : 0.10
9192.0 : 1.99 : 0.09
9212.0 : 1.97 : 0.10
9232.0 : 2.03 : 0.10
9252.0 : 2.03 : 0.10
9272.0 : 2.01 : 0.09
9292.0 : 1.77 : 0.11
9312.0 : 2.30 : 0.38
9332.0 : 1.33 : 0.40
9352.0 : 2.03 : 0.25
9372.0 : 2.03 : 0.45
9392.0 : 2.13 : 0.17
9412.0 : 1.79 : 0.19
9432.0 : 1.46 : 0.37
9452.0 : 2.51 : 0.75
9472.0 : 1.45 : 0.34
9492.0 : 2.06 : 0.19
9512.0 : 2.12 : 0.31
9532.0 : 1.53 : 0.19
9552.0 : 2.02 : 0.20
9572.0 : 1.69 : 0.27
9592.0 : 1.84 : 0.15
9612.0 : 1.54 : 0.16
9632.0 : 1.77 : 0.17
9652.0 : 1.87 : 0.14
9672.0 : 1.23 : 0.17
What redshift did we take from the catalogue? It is 0.131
